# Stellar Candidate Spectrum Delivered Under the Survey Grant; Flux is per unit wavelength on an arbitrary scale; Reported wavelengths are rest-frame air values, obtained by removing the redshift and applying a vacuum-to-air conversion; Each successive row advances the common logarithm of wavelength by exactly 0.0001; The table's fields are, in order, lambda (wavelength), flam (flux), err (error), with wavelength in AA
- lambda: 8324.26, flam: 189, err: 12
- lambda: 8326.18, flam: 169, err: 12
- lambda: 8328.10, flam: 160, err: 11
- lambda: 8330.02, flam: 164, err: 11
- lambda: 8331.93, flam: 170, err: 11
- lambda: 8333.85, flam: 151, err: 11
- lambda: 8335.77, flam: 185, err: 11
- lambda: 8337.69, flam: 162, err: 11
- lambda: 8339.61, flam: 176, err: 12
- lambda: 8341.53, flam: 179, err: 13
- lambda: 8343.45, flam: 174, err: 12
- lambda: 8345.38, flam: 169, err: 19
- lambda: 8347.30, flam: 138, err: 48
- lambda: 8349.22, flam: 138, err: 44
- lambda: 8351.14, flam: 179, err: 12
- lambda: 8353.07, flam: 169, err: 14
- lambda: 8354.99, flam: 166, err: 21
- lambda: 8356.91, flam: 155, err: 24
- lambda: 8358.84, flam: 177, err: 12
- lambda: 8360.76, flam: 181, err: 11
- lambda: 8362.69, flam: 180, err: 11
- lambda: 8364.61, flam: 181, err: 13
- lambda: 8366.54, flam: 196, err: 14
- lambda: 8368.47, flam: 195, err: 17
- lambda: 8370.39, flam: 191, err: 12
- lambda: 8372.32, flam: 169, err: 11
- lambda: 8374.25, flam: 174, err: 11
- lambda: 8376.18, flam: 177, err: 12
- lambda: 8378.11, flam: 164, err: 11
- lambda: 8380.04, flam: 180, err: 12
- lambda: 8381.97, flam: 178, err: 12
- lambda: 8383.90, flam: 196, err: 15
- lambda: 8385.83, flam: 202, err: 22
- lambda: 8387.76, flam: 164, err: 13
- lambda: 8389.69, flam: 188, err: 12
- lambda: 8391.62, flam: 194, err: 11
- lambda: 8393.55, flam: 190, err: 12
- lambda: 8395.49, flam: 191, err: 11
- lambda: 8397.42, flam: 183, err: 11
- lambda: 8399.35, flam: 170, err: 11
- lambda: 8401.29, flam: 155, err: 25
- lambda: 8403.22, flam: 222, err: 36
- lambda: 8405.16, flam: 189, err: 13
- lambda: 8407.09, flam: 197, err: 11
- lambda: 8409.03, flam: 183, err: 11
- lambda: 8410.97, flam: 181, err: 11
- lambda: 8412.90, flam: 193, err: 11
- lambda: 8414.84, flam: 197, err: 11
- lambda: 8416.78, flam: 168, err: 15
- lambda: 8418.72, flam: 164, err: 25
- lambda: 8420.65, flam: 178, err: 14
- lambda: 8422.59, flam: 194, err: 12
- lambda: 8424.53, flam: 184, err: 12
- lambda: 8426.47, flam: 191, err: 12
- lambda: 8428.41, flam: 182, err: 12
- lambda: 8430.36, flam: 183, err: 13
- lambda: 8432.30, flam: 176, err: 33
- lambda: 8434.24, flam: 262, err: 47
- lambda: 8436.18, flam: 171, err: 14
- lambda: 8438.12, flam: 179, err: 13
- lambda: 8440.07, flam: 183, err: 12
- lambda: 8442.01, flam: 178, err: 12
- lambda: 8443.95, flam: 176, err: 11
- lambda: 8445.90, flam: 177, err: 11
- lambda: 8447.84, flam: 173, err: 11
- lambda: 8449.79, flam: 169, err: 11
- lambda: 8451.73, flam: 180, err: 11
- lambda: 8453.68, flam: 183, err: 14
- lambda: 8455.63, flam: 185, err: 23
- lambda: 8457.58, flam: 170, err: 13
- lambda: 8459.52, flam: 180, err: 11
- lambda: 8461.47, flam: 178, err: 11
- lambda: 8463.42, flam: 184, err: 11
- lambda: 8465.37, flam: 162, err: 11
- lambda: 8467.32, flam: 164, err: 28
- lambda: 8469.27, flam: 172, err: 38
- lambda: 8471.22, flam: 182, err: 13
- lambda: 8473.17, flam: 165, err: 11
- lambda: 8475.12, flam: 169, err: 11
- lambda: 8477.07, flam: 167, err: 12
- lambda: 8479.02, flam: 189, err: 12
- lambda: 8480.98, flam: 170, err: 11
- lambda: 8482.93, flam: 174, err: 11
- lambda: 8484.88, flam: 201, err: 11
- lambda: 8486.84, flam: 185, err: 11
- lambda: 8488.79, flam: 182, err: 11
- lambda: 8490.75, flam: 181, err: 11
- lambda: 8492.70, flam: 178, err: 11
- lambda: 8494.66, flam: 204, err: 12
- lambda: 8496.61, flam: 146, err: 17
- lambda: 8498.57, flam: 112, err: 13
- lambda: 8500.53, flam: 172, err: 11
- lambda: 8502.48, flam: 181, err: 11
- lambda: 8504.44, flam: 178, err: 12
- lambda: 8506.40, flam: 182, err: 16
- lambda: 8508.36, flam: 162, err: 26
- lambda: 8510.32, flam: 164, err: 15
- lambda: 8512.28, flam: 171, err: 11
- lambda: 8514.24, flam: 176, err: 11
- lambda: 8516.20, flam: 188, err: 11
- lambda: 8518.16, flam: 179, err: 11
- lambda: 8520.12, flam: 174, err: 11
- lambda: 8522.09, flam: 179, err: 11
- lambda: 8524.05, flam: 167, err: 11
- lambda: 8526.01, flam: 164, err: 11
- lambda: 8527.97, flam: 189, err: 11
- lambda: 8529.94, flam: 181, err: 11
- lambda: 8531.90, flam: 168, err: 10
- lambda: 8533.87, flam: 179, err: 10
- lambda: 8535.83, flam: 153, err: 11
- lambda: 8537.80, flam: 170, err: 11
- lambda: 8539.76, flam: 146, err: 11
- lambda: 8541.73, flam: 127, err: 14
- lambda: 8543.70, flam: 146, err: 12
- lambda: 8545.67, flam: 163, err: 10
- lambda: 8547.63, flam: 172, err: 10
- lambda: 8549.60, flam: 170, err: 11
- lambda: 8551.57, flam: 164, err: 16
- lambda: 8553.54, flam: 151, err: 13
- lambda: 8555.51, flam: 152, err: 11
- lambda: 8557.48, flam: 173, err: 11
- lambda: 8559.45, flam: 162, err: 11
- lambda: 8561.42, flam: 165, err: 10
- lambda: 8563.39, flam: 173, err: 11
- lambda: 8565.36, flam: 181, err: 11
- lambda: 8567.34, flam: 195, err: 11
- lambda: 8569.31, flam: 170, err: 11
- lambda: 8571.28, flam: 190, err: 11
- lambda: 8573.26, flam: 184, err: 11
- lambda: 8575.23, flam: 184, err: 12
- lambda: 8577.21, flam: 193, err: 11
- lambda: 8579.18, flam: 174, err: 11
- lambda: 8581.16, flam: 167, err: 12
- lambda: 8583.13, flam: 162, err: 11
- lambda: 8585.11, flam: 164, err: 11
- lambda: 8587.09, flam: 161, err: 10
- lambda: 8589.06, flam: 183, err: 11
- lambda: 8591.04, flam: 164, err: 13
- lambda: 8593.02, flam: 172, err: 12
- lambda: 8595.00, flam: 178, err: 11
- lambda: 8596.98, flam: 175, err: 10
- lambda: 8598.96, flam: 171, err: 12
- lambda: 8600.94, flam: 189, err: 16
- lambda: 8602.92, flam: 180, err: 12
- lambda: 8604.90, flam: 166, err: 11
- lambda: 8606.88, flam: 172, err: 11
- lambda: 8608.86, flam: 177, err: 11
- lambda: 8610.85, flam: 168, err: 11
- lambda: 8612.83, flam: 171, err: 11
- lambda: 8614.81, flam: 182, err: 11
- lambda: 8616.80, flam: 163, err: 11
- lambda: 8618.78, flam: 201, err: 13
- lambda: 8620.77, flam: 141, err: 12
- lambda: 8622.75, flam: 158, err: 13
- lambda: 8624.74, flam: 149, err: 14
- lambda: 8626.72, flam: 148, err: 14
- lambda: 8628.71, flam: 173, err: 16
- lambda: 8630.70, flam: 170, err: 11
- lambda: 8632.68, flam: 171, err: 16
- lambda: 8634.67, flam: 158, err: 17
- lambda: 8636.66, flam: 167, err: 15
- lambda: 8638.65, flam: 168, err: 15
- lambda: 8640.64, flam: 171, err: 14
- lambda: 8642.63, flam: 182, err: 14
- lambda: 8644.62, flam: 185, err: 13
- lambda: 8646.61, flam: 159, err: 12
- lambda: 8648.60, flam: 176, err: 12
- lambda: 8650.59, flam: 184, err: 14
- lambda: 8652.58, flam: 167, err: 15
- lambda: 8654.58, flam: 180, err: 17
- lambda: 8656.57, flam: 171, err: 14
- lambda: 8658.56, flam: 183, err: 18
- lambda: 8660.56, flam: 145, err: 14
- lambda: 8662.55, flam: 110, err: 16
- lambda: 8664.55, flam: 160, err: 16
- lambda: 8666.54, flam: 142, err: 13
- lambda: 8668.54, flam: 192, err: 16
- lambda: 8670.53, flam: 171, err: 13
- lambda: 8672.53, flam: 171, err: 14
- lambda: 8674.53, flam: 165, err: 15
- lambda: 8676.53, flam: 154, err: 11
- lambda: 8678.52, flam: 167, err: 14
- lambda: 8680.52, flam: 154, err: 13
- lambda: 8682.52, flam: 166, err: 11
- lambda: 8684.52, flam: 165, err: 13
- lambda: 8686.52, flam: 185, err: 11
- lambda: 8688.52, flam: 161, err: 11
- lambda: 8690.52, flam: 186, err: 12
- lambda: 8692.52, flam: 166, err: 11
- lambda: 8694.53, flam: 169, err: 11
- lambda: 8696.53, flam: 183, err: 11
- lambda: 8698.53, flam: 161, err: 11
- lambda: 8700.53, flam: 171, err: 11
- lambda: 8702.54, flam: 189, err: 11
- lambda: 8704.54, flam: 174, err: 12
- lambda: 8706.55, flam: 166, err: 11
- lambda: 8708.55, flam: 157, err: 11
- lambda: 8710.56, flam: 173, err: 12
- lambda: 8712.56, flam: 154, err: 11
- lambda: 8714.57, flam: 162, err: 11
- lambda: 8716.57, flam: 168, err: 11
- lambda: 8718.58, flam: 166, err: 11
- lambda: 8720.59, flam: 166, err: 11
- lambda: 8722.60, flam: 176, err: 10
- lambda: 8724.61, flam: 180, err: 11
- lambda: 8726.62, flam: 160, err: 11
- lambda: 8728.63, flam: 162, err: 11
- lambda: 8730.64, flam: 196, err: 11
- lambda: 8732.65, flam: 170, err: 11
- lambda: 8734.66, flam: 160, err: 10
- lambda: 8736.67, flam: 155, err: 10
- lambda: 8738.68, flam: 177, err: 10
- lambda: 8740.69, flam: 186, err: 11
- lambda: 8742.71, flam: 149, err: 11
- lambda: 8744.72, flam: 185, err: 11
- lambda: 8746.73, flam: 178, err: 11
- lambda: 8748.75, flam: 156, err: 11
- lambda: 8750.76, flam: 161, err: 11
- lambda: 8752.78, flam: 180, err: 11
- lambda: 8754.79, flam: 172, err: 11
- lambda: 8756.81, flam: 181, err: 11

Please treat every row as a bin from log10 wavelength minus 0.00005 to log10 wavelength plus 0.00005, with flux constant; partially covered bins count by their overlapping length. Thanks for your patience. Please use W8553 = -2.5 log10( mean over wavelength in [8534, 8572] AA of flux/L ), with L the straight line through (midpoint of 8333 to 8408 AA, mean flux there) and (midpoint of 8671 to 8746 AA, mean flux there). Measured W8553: 0.05 mag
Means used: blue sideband 178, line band 165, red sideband 169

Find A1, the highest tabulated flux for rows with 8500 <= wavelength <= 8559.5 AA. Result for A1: 189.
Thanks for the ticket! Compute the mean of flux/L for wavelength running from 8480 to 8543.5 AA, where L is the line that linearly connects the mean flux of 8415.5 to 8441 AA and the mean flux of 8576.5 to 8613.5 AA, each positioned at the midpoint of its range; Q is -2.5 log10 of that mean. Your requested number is 0.05 mag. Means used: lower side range 186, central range 171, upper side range 173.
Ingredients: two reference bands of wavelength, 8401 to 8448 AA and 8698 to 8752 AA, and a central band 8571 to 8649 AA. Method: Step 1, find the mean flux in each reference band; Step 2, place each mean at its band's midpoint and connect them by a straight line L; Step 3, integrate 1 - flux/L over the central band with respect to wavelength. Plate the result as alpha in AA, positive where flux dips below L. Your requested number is 1.80 AA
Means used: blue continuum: 186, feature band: 171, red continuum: 169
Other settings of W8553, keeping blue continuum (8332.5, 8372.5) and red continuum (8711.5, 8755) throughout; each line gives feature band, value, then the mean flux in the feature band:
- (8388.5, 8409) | -0.10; 187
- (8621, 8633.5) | 0.06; 160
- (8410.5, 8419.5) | -0.06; 181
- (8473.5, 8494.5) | -0.06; 180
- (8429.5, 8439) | -0.14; 195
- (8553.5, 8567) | 0.02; 168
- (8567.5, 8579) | -0.09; 184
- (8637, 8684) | 0.02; 166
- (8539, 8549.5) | 0.12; 152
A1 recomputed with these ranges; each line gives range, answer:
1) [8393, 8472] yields 262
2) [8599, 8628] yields 201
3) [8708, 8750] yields 196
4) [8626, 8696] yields 192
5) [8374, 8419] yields 222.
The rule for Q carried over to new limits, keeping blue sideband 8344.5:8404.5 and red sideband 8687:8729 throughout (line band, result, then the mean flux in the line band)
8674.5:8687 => 0.04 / 164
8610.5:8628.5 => 0.04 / 165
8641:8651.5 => -0.04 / 177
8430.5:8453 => -0.05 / 184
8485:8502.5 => 0.02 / 172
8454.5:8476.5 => 0.01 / 174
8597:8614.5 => -0.02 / 175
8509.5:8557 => 0.05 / 166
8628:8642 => 0.02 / 169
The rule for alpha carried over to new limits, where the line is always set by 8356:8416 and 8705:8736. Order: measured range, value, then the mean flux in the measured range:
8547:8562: 1.04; 163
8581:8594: 0.48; 168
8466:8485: 0.58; 174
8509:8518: 0.15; 175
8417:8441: -0.67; 187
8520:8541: 0.88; 169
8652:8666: 0.99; 159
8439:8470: 0.76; 176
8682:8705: -0.56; 173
